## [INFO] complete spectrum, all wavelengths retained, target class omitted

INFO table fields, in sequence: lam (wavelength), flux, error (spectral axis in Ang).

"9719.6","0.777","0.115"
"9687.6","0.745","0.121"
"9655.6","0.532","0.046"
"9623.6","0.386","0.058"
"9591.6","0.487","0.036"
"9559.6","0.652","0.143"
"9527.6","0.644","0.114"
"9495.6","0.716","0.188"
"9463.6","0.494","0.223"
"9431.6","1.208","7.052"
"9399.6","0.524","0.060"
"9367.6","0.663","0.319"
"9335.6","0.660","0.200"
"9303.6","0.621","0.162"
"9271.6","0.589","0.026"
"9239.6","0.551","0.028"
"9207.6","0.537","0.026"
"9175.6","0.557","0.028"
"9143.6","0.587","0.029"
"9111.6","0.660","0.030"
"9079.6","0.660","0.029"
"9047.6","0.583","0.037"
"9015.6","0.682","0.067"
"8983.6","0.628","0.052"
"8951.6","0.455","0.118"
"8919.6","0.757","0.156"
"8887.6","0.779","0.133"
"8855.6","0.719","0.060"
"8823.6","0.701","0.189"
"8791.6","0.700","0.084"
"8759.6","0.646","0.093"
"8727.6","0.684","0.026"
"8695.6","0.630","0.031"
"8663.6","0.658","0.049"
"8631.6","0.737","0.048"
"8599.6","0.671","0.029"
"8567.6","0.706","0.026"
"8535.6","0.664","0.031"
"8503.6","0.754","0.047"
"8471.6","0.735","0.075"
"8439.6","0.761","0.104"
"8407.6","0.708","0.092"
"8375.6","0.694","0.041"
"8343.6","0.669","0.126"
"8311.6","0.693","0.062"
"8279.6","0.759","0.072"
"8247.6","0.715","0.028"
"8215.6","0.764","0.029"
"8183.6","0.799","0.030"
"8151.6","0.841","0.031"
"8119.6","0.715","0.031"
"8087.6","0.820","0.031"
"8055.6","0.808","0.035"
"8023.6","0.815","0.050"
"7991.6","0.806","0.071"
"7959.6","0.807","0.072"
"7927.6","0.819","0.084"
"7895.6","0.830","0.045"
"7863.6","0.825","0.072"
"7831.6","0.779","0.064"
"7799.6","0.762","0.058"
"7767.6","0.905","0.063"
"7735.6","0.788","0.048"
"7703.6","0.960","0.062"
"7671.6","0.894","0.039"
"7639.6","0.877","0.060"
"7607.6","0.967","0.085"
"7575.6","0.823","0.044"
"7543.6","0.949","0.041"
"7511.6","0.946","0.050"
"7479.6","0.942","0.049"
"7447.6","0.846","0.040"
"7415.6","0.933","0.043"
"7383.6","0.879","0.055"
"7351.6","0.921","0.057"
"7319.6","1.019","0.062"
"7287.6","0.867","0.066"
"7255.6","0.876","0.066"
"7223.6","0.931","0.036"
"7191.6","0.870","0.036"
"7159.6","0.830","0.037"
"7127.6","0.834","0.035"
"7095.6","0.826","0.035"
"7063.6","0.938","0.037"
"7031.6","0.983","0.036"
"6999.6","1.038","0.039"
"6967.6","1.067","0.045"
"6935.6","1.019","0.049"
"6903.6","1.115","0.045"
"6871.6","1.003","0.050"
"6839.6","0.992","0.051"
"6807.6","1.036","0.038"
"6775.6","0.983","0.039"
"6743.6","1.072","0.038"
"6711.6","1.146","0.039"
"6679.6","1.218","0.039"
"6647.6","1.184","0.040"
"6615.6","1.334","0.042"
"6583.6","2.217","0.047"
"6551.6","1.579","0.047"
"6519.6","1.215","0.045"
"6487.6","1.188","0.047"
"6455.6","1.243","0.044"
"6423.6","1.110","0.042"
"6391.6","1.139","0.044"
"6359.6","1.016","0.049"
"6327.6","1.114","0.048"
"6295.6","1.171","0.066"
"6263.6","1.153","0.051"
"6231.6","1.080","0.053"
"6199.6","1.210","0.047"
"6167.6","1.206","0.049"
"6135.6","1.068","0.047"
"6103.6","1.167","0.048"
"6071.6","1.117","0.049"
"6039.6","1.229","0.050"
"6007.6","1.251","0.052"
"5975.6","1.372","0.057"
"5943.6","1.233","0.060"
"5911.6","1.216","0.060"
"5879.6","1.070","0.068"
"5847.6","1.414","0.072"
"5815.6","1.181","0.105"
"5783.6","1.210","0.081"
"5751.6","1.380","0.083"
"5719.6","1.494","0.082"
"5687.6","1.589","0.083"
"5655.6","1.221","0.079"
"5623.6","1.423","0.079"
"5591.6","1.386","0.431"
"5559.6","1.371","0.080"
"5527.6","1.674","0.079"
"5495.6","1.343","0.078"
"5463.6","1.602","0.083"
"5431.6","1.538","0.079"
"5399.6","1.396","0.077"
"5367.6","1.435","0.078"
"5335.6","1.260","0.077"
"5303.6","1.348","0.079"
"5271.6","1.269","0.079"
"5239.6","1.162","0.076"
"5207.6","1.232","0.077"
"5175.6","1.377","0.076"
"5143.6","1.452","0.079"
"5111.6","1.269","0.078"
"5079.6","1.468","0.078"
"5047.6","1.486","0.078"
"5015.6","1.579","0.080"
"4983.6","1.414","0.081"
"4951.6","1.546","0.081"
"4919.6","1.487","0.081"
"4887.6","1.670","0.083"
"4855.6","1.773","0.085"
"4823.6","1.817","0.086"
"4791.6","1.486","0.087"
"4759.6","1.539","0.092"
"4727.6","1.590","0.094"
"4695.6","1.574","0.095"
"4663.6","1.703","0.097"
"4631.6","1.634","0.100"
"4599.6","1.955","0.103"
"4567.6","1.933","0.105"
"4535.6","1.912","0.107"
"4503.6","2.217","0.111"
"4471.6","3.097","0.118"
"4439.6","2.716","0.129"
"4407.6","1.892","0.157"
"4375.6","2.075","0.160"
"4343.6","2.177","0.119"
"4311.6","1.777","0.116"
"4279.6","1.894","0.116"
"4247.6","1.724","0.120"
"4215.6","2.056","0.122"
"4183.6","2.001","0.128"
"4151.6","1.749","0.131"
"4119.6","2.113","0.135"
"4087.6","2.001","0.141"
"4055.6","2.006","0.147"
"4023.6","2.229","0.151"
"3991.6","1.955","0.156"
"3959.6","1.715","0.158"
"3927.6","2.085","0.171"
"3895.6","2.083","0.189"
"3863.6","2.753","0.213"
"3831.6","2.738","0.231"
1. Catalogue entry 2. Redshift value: 1.35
